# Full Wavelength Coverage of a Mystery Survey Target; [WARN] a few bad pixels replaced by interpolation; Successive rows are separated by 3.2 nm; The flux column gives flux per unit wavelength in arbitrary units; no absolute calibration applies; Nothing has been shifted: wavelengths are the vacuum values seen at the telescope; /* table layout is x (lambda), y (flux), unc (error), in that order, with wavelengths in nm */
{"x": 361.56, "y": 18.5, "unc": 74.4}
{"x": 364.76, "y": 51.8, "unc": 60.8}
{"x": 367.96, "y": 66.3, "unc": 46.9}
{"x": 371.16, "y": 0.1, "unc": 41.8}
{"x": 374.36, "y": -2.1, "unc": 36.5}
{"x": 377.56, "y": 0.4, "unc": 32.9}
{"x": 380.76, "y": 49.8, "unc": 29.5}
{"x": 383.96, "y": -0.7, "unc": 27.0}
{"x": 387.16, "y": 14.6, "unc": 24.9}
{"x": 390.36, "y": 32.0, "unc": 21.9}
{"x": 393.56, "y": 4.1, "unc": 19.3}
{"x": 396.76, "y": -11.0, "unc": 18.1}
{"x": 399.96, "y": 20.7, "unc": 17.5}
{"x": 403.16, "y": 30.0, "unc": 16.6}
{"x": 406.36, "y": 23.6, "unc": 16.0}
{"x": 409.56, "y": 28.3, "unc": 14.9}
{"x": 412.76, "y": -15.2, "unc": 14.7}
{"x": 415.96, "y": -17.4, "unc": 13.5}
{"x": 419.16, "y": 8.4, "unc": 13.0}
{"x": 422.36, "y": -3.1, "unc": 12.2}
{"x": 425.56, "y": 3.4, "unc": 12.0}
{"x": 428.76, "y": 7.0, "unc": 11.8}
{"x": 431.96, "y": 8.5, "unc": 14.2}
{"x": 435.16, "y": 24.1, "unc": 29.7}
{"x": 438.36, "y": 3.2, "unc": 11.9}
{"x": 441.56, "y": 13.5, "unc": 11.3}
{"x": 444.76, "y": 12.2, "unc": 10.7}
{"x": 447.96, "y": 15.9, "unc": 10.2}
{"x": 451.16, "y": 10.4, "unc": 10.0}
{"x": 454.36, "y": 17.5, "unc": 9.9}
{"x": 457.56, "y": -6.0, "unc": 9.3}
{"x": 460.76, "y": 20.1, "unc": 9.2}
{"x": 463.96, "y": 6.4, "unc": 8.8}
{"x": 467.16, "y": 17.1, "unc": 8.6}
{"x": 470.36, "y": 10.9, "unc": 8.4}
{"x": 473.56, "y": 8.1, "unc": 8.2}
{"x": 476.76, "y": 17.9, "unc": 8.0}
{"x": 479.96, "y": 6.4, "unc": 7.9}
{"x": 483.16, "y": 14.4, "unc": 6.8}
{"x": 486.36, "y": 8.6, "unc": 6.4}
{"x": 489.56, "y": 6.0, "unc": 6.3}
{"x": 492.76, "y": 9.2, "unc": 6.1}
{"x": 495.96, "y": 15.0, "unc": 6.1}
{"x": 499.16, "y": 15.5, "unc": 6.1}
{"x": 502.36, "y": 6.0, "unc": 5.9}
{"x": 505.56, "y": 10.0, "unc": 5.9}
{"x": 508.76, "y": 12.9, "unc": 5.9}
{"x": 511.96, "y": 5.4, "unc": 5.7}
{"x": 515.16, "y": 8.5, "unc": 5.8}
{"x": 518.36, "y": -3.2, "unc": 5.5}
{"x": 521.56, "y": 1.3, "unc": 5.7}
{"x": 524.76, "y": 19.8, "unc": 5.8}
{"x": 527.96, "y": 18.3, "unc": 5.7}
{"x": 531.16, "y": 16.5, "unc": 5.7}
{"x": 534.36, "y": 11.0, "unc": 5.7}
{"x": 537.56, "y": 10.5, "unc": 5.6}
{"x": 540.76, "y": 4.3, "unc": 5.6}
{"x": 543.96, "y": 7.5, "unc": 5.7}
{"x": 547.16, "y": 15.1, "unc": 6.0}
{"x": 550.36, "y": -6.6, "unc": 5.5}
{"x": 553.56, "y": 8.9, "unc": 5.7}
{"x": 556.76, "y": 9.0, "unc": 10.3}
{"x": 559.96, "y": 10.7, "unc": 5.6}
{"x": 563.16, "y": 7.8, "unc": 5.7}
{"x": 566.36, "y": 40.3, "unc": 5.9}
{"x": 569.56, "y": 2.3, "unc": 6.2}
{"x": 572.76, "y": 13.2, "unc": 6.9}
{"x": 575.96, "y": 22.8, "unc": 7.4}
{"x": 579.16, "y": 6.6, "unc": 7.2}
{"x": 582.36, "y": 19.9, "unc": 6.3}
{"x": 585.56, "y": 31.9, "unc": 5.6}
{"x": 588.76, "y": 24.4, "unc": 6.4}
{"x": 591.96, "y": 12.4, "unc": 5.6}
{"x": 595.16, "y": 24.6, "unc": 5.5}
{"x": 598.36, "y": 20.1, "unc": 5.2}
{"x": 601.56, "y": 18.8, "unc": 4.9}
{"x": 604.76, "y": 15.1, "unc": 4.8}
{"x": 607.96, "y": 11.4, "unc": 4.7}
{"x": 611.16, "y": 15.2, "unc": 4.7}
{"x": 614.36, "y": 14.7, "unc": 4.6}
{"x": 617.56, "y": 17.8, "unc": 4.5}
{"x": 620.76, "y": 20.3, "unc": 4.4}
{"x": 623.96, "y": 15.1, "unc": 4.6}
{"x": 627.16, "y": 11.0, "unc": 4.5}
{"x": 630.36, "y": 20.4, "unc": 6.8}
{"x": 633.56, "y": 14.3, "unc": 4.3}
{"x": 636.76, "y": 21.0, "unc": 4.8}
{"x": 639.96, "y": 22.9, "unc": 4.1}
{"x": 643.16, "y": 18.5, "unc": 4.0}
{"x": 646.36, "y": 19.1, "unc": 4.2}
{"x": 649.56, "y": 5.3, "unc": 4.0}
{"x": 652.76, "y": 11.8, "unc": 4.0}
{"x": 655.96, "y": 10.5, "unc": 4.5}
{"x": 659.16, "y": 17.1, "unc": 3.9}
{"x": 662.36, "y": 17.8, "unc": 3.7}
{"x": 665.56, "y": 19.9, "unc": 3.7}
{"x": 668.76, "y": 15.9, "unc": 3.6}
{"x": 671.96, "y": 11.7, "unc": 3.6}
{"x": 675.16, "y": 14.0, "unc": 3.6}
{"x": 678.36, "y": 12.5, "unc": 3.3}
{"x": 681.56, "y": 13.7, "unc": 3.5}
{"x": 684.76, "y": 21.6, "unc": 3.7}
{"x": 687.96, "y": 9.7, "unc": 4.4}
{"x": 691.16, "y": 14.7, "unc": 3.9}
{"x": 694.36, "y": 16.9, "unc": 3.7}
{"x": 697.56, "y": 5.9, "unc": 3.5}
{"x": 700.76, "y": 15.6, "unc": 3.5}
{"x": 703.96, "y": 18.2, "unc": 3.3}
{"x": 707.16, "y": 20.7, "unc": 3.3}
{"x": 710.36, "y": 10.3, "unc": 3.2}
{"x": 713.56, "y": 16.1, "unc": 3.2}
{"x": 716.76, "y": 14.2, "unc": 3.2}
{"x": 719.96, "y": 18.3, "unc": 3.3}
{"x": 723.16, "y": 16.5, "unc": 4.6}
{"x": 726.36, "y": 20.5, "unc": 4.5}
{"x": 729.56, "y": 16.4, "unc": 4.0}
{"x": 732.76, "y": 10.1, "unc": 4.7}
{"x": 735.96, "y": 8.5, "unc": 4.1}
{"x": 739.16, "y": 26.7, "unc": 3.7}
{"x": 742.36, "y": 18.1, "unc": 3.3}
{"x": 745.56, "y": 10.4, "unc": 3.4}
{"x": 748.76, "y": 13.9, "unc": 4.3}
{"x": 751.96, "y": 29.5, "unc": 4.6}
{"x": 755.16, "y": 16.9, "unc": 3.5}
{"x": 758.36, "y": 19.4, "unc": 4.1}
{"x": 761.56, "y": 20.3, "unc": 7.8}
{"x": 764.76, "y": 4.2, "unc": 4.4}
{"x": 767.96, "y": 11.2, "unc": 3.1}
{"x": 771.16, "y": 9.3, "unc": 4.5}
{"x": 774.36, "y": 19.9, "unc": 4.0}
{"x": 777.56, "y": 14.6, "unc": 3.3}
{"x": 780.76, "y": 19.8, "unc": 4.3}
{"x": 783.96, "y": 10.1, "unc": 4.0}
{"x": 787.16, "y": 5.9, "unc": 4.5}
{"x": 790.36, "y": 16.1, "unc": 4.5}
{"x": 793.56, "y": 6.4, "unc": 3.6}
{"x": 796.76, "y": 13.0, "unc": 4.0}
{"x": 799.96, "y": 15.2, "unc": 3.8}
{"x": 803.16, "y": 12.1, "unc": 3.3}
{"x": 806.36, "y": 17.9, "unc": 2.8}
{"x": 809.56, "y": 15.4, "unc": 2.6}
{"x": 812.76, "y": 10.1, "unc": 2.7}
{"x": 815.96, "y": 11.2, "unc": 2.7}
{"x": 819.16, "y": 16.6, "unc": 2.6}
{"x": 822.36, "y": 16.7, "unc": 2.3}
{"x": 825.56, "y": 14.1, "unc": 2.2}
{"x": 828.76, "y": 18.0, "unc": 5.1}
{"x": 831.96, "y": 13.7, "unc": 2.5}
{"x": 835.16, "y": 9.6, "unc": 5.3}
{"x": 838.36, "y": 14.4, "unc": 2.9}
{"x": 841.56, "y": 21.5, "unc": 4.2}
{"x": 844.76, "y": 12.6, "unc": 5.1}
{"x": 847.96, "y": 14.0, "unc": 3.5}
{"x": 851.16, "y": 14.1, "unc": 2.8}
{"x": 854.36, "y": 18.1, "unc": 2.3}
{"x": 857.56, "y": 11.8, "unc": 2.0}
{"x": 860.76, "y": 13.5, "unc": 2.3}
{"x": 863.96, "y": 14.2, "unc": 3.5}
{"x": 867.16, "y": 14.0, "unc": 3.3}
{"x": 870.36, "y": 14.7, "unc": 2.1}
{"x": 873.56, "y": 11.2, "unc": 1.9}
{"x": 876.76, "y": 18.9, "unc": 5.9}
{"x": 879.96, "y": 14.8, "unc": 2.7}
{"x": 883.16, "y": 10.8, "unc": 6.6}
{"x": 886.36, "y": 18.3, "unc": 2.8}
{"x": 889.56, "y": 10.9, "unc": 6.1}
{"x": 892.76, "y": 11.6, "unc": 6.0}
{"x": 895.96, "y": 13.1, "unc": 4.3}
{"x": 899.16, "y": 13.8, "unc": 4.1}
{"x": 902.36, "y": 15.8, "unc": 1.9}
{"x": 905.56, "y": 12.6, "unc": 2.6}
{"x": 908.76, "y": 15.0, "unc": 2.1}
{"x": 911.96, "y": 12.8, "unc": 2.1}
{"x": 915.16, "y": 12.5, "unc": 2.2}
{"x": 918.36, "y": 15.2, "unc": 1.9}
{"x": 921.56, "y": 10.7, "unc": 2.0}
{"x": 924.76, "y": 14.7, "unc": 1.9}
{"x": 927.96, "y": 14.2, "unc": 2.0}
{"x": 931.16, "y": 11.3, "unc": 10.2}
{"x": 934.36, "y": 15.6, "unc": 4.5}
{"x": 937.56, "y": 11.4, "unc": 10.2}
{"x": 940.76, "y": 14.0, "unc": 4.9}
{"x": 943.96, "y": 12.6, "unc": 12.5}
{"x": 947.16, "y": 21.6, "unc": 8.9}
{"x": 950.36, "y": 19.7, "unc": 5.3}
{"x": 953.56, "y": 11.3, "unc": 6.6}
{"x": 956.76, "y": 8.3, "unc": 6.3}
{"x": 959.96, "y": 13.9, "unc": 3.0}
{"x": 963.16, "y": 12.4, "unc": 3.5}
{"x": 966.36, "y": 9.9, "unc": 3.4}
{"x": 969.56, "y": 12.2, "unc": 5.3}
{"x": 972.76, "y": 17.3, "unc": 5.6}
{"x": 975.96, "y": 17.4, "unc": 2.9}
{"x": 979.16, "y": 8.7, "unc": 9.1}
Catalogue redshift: 0.518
